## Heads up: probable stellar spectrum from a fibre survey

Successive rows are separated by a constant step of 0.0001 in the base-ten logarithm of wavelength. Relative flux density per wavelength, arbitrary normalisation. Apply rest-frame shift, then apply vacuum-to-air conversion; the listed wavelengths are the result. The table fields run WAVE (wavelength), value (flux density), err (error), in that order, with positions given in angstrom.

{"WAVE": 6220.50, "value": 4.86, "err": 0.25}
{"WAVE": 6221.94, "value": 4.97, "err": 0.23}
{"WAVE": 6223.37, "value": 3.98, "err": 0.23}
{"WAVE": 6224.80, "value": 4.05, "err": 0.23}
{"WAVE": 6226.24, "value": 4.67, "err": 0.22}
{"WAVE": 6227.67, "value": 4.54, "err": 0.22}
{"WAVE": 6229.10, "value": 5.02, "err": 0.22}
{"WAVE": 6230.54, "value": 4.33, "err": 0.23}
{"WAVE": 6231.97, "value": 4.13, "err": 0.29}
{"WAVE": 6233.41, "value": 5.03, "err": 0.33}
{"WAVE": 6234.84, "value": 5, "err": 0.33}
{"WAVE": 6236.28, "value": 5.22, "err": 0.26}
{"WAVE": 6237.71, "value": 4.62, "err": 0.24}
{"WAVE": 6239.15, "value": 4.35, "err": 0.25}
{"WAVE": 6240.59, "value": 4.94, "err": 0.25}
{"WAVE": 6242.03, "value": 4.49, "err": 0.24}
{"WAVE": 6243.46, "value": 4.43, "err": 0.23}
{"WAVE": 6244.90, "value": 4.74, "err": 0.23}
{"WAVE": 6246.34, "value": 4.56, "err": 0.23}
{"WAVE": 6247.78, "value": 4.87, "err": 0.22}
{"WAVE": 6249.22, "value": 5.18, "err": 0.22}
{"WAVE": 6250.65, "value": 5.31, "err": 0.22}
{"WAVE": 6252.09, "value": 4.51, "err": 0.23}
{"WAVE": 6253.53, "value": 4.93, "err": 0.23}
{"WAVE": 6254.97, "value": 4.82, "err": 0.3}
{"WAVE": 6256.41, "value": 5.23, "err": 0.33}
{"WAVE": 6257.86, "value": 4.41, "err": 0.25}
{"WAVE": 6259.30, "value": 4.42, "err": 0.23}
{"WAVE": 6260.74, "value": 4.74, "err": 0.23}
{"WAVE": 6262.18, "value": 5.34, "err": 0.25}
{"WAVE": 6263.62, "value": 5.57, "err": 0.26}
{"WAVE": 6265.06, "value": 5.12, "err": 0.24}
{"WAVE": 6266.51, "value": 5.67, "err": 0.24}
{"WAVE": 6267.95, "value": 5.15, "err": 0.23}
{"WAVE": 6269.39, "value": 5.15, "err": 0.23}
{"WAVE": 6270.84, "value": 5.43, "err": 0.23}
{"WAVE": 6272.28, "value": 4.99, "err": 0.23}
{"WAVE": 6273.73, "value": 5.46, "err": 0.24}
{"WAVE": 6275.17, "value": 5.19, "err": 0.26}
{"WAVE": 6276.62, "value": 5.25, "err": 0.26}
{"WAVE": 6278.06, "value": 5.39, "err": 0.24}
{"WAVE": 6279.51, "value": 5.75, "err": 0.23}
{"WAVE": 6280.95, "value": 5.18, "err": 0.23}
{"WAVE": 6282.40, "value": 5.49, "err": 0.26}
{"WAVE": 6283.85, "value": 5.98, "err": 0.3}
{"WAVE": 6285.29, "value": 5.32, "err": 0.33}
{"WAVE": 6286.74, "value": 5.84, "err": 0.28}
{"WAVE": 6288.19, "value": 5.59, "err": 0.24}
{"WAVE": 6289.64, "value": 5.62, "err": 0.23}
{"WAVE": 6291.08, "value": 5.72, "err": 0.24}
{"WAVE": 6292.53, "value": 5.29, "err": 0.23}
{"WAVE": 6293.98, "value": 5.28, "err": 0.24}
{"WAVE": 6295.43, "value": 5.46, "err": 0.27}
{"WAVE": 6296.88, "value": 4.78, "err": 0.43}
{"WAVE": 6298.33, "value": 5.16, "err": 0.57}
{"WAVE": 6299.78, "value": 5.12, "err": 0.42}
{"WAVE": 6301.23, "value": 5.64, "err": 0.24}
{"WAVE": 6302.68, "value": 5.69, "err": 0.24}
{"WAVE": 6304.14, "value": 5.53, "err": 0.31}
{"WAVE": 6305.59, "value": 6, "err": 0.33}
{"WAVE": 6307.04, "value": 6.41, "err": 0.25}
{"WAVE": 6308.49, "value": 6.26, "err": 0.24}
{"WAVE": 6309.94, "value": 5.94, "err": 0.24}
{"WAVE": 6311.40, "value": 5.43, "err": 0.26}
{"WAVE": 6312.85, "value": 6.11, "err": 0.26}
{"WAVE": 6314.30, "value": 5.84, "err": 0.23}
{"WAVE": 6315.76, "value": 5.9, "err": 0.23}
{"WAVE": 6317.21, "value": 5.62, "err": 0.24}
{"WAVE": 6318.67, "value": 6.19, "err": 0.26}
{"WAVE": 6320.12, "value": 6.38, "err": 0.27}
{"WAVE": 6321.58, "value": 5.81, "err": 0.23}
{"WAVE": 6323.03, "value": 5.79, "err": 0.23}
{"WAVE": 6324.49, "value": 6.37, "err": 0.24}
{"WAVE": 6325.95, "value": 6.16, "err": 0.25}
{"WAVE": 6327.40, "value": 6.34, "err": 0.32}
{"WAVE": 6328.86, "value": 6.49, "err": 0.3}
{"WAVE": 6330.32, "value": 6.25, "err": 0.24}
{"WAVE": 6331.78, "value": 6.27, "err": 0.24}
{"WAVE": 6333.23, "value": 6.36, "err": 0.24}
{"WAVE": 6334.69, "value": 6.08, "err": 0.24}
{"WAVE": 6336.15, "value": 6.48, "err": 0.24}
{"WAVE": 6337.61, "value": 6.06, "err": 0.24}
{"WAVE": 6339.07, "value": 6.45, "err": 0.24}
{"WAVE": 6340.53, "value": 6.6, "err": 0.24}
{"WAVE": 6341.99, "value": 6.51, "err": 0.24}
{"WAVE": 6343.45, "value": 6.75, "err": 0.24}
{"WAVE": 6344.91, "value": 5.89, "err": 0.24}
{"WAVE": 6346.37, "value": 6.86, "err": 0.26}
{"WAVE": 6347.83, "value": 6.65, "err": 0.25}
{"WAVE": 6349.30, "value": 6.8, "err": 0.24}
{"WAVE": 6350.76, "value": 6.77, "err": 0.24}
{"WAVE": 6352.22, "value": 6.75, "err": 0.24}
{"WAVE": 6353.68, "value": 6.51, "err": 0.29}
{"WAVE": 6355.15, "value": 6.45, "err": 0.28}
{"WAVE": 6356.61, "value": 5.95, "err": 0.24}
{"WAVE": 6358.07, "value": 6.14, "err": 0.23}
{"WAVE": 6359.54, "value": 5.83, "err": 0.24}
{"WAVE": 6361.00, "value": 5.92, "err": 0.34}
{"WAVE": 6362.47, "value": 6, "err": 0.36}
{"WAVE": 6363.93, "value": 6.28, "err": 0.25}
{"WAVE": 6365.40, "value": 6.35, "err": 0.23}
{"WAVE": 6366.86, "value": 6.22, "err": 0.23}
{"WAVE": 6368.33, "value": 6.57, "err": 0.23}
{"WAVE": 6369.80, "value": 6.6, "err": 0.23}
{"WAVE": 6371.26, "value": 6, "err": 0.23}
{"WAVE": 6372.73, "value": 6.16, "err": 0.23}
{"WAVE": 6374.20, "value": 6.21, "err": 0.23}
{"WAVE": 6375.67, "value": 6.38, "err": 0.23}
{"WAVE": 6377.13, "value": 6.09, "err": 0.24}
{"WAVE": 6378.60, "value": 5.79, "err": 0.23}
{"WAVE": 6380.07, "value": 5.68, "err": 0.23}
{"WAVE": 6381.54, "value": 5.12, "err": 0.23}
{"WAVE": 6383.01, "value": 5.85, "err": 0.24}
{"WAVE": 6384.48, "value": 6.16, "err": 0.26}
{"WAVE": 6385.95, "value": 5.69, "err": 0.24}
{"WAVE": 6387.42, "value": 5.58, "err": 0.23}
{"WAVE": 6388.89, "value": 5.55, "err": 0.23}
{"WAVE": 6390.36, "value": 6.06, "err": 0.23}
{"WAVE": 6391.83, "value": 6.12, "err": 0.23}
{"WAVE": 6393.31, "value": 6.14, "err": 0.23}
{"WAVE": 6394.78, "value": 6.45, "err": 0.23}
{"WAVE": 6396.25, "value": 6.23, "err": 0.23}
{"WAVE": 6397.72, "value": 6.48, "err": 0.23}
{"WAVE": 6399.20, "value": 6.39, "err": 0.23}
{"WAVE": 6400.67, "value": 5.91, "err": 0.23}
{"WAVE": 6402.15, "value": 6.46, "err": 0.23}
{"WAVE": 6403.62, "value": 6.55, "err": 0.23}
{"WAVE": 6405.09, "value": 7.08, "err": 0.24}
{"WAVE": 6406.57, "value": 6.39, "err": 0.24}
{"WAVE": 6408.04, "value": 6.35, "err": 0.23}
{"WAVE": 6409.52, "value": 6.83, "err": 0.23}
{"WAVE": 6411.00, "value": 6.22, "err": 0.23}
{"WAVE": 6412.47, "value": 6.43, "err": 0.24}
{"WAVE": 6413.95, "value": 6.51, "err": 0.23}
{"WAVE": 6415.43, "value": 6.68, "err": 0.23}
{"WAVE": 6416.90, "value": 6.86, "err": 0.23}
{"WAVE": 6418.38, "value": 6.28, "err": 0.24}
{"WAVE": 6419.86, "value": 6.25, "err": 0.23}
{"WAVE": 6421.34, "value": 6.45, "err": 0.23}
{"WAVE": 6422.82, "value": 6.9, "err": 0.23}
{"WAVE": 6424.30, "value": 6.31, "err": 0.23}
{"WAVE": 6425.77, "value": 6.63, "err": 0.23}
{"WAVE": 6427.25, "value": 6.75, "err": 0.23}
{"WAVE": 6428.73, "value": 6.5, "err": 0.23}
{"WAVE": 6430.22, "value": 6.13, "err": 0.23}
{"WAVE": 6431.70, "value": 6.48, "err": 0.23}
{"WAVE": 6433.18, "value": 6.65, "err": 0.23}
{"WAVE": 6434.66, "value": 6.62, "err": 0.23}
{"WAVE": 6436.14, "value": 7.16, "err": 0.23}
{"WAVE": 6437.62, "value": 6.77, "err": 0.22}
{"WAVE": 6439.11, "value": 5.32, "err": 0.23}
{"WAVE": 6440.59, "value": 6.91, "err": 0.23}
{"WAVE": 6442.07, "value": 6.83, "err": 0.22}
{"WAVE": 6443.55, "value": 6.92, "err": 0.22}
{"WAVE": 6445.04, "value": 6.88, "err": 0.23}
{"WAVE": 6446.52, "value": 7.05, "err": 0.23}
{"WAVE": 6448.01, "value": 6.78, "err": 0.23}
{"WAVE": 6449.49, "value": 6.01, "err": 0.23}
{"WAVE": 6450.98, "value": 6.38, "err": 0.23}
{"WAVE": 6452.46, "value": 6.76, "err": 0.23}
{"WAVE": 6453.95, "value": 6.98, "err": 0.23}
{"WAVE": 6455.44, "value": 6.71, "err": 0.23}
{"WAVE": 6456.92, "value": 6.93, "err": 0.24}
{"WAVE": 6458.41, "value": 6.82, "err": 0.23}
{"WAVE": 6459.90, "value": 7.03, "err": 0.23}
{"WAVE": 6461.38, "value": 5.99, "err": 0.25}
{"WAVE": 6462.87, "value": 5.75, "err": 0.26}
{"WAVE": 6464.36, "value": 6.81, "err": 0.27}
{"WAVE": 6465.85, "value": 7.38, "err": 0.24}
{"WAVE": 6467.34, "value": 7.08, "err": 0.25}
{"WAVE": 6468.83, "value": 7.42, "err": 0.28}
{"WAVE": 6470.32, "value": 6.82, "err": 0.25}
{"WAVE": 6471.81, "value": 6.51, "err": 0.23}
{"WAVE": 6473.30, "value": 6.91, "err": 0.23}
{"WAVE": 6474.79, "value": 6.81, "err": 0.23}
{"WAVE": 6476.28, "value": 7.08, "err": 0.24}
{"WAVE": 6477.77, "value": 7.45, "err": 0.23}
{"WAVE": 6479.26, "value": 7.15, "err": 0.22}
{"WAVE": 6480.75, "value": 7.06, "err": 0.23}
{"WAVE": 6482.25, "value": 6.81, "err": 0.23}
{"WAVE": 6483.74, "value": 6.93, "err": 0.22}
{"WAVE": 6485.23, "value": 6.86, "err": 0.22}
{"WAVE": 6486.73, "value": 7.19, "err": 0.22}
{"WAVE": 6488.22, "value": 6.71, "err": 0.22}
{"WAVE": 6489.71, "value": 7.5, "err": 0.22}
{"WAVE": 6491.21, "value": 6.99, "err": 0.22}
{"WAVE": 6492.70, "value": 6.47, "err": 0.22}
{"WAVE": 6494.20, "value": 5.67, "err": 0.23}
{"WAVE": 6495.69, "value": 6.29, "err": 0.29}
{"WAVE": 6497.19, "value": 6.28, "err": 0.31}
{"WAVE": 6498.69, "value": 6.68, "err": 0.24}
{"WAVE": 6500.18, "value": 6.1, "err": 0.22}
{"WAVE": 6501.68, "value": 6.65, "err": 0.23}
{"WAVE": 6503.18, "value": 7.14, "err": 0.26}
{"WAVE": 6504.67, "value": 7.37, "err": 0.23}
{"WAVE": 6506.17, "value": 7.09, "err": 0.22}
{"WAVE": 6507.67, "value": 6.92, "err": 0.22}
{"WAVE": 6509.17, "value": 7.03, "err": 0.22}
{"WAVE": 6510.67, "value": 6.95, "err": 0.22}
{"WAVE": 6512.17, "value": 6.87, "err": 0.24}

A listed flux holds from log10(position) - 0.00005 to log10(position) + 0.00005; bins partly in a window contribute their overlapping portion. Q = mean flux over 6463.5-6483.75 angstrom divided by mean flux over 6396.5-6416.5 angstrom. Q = 1.08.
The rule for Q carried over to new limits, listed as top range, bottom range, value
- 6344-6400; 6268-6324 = 1.10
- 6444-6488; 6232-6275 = 1.38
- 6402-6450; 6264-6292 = 1.21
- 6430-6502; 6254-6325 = 1.22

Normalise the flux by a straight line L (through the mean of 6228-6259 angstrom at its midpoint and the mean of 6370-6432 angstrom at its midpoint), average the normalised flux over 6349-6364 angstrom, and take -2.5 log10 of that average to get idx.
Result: -0.08 mag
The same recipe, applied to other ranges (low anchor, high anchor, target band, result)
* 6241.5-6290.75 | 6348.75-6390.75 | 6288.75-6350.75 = -0.07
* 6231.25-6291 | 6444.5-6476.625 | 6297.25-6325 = -0.06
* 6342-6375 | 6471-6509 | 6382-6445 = 0.03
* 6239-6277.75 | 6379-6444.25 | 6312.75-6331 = -0.10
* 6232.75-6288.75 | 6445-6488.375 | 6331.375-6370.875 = -0.09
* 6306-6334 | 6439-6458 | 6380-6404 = 0.07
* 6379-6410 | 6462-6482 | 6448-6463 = 0.03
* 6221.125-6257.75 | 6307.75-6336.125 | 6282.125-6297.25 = 0.01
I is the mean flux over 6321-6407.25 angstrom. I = 6.23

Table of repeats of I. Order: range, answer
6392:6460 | 6.56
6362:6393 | 6.02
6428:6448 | 6.64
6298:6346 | 6.07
